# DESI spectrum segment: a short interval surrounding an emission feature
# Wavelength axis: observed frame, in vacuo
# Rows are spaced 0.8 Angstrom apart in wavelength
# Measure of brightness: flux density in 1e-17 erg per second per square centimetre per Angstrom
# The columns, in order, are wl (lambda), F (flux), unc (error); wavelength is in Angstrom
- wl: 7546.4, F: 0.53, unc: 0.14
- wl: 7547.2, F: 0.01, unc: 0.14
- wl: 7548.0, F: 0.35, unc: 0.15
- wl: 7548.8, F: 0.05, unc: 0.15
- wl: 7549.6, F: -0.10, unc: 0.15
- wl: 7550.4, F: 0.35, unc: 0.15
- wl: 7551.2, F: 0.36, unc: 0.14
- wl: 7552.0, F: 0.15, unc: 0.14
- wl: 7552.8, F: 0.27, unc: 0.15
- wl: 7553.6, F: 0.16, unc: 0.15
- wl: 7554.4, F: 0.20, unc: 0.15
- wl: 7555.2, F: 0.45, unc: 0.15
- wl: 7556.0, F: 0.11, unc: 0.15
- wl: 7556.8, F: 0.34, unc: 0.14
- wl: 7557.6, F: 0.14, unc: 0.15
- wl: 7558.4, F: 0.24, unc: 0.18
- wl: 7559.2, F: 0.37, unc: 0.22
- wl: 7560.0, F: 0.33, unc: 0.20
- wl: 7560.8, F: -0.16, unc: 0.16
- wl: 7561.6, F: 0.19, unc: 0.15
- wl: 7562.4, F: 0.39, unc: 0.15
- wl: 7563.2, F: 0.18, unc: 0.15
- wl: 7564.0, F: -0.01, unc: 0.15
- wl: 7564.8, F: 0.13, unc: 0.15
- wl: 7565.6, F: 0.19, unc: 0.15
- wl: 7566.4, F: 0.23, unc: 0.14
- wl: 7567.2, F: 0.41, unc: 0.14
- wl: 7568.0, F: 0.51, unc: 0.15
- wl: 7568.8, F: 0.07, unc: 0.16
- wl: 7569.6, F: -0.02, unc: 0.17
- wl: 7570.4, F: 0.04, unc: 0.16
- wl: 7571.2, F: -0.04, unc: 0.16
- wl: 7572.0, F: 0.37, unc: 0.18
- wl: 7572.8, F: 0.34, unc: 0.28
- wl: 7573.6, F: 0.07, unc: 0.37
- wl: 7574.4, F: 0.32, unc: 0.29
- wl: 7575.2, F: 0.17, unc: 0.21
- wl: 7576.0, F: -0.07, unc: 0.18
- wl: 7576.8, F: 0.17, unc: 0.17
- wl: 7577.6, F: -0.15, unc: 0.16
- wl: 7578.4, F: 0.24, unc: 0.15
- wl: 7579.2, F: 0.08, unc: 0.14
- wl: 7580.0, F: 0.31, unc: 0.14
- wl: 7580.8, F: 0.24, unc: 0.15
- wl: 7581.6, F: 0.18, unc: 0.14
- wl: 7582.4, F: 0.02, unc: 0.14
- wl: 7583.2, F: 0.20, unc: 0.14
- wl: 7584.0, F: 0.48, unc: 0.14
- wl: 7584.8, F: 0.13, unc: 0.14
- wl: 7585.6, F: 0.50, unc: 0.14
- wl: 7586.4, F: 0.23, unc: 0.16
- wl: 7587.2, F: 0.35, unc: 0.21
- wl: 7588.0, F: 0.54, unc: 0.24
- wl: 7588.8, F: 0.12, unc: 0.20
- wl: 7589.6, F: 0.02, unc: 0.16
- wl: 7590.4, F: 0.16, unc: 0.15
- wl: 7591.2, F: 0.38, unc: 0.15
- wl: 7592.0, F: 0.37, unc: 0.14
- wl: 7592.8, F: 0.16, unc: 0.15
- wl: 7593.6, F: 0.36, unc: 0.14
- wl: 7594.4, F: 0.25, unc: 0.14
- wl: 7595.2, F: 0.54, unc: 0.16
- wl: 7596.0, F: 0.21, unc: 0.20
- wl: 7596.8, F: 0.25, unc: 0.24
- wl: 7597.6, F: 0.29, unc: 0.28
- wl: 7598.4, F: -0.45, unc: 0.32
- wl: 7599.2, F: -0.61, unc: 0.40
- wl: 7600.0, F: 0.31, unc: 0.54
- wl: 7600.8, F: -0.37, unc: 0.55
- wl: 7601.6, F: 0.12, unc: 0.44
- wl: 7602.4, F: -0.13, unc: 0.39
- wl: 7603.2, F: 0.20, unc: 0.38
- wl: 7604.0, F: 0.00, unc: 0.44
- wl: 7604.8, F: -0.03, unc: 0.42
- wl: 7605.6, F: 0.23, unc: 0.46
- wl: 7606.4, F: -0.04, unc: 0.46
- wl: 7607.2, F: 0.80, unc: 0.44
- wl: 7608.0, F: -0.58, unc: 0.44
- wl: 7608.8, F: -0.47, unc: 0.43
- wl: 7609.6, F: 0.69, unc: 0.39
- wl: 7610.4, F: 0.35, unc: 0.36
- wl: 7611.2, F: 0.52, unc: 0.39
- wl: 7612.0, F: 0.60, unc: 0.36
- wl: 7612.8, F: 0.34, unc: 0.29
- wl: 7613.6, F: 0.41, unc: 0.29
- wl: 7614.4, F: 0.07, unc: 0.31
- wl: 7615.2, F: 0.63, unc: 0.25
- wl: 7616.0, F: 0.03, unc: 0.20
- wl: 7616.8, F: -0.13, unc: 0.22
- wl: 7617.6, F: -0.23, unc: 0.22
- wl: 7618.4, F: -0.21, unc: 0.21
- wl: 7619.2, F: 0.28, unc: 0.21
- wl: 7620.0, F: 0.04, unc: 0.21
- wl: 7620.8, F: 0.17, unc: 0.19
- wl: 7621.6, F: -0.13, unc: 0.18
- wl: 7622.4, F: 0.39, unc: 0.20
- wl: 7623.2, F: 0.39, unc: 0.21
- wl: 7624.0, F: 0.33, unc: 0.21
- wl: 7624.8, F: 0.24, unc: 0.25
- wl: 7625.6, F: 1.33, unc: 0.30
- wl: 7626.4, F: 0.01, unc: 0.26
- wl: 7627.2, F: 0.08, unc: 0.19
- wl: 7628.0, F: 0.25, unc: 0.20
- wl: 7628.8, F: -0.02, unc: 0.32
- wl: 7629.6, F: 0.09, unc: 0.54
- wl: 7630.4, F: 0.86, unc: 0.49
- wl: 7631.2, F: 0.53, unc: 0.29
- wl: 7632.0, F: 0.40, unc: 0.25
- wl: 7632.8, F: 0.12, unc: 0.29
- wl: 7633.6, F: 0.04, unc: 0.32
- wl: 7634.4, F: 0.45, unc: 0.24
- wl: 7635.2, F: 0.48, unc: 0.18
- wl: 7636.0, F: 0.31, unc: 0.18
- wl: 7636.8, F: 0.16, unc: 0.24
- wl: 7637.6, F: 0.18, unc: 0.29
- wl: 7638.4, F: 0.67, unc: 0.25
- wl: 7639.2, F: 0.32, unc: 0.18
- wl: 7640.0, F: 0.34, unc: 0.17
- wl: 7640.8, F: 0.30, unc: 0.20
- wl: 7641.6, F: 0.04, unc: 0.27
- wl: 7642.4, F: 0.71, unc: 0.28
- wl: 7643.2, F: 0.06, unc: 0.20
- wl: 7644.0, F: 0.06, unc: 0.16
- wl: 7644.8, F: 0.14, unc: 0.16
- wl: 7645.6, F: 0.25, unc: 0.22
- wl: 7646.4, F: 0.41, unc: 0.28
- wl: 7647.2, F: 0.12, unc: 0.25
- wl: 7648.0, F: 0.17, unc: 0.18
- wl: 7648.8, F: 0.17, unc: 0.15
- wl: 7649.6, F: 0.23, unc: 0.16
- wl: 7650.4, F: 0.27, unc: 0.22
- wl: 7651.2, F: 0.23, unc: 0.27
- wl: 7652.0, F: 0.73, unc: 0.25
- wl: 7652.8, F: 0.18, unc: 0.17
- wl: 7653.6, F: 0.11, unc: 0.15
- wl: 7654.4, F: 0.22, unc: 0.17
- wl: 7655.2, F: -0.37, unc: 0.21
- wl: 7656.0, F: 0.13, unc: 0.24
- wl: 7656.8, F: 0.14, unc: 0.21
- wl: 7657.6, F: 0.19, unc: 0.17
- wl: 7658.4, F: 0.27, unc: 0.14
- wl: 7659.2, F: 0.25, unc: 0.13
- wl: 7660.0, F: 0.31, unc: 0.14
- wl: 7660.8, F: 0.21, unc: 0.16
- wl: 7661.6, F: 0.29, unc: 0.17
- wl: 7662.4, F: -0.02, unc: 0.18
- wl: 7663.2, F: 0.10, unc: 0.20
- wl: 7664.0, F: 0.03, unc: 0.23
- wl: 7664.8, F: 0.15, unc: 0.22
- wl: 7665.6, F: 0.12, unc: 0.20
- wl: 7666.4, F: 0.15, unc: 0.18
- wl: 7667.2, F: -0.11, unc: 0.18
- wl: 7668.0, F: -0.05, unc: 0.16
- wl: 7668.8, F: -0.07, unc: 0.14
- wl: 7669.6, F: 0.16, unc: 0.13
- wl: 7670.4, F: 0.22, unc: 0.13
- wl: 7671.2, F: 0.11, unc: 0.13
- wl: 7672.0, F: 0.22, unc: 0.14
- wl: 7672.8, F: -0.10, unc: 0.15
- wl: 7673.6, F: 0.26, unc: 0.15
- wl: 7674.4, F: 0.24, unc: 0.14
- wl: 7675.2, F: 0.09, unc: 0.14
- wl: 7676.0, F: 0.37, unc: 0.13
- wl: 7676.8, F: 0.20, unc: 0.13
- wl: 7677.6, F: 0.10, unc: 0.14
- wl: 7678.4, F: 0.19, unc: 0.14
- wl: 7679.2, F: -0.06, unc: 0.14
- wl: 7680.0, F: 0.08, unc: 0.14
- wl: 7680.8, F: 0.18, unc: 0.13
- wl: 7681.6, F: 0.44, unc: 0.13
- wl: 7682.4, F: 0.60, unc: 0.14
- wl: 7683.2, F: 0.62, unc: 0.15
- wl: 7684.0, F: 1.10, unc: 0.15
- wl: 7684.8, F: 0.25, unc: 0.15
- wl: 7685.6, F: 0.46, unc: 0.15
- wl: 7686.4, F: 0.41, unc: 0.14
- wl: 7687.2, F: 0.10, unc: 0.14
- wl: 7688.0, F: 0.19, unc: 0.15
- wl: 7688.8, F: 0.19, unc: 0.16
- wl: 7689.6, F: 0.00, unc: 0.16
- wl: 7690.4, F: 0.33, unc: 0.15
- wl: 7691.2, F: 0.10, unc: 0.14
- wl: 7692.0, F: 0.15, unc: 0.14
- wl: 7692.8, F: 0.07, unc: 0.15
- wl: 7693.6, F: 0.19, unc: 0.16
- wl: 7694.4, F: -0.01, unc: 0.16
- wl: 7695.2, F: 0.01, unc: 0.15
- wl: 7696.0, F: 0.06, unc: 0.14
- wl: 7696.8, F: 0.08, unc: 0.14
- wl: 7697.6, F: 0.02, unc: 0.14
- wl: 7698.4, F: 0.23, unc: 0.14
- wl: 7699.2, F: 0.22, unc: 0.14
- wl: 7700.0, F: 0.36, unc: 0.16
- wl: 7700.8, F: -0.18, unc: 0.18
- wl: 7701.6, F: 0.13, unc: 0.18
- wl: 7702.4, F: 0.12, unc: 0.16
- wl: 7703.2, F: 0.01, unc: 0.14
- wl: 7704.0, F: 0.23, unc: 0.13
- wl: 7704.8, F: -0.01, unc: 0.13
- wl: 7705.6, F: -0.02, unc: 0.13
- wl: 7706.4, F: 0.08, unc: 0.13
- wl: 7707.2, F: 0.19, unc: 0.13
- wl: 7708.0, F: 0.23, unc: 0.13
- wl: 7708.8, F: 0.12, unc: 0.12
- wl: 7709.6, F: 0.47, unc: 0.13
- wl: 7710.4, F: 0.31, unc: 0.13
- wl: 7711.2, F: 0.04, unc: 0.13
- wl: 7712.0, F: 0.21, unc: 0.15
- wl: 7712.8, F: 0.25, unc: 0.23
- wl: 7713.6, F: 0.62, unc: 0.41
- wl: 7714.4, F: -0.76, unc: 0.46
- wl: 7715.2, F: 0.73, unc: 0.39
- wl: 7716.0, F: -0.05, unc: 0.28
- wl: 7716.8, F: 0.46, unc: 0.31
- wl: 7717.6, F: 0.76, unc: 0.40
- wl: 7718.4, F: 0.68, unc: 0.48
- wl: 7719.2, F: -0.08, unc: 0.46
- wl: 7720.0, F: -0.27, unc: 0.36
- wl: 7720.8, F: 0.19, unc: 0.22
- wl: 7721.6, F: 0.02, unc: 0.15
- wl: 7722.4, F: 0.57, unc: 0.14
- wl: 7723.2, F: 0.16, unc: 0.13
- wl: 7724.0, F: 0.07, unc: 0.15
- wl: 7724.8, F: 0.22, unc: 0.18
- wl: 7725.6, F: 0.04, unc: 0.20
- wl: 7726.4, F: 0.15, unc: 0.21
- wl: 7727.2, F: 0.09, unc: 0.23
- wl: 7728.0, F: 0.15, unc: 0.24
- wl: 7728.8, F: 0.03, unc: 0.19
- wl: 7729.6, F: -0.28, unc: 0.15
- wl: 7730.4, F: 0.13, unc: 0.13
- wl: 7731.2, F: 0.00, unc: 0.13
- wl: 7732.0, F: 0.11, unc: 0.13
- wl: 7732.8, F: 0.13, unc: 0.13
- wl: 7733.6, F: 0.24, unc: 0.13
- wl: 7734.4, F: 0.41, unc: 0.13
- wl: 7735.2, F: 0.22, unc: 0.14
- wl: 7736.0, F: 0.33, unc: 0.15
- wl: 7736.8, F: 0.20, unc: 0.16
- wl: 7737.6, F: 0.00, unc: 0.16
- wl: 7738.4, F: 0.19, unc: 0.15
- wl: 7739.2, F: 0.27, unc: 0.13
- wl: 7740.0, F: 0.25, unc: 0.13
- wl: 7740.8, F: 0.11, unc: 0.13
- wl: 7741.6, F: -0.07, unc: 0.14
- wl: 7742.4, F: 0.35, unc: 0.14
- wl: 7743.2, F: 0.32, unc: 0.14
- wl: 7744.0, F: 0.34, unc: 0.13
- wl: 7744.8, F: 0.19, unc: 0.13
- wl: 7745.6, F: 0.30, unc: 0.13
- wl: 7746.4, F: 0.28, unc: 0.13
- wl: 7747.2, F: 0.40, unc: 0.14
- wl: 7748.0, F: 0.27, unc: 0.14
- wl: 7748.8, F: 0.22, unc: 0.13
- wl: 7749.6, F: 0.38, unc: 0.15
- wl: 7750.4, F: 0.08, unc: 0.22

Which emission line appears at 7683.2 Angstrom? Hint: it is H-gamma 4340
